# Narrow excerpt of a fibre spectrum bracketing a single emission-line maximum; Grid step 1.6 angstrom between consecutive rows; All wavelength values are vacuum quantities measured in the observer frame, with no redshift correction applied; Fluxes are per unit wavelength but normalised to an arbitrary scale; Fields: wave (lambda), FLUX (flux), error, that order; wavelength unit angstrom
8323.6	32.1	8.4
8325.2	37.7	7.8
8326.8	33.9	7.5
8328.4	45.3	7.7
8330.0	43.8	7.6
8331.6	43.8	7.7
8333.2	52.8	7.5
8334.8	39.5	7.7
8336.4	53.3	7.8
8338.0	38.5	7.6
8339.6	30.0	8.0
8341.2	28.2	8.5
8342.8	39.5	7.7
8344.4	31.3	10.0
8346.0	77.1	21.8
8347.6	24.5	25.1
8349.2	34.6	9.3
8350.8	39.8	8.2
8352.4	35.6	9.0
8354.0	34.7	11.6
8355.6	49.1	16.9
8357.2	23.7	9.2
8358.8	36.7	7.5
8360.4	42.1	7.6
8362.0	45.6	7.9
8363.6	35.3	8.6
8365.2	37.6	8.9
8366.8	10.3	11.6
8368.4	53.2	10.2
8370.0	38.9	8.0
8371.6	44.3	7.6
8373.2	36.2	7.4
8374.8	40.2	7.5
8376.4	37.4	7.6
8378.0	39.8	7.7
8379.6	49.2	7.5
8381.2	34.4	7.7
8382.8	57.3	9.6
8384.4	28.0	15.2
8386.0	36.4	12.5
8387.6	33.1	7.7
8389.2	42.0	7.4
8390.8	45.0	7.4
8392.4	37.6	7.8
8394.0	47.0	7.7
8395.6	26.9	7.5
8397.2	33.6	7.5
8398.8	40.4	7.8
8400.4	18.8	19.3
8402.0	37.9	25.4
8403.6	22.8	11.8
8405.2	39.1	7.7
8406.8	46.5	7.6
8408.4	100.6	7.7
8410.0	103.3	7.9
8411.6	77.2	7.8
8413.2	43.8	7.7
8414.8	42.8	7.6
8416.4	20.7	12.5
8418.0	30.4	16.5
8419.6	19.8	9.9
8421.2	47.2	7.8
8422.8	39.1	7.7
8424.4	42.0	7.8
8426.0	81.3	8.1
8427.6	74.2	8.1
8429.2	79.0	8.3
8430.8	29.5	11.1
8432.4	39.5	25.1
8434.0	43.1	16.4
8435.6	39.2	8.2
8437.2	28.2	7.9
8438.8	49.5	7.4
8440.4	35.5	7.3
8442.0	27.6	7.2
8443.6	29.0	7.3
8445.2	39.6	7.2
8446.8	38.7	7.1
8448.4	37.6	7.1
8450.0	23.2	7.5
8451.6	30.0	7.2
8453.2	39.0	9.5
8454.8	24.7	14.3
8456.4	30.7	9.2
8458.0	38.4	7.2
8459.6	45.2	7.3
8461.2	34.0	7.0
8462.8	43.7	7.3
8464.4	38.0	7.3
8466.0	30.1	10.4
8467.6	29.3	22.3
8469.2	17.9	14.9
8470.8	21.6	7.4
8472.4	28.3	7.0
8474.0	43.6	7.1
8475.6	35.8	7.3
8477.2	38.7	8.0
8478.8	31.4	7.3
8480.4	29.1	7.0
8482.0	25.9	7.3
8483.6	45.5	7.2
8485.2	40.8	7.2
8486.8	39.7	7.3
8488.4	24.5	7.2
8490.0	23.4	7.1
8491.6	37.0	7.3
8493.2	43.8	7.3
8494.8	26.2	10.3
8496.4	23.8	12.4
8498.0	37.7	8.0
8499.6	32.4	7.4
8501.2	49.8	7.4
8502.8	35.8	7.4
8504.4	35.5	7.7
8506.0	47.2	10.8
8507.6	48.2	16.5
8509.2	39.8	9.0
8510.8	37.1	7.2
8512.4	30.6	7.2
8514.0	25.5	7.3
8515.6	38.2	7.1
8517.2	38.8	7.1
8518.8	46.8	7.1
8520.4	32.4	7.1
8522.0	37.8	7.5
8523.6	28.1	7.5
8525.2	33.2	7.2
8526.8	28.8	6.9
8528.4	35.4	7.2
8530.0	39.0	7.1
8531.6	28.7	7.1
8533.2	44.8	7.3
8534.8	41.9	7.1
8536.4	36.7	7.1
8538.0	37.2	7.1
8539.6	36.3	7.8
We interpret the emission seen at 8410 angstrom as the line [S II] 6716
